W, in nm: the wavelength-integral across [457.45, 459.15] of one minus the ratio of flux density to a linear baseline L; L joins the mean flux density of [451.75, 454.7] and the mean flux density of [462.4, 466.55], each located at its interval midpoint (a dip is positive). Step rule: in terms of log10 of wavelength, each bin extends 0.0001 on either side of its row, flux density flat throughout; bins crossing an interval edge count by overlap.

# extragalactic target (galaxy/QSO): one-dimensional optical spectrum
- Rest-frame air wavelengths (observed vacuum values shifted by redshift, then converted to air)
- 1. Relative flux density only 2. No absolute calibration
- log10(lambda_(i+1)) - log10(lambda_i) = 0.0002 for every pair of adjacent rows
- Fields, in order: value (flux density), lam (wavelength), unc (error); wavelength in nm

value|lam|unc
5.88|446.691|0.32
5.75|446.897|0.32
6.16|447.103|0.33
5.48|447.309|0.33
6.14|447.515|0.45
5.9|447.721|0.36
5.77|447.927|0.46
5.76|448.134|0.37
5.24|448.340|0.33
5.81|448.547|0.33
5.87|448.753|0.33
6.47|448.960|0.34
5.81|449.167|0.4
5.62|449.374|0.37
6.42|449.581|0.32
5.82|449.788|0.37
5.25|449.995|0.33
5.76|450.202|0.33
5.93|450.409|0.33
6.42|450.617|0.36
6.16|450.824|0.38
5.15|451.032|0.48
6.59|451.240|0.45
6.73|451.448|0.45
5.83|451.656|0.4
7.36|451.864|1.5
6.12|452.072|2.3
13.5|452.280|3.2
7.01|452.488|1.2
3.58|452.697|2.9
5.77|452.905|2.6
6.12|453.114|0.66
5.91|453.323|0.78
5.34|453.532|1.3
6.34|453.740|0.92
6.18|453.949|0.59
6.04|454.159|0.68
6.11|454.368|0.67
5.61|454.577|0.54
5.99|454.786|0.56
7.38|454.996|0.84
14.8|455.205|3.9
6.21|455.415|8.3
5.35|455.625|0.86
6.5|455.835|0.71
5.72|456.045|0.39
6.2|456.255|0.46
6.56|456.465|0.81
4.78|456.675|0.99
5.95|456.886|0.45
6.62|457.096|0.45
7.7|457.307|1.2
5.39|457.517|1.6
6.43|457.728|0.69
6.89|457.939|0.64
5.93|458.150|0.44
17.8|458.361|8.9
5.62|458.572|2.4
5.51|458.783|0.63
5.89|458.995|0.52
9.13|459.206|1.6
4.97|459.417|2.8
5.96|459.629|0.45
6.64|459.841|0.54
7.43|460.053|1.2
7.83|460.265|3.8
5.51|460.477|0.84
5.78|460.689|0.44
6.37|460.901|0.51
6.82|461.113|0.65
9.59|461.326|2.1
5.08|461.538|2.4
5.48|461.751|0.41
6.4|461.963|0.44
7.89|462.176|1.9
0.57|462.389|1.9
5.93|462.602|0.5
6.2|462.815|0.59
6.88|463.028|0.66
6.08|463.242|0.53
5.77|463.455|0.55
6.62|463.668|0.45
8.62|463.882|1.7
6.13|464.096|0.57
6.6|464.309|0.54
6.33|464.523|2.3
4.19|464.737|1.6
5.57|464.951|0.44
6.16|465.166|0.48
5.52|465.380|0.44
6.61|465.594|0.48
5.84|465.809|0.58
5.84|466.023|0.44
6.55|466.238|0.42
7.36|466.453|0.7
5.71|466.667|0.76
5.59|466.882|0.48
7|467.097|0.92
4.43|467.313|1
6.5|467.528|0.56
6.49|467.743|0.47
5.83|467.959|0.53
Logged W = -0.32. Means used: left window 6.49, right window 6.12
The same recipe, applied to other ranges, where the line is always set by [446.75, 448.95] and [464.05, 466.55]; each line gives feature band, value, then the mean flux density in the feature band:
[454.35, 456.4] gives -0.38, 7.02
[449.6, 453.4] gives -0.34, 6.39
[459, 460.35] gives -0.21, 6.9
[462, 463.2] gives 0.09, 5.57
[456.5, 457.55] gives -0.04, 6.17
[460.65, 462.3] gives -0.18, 6.65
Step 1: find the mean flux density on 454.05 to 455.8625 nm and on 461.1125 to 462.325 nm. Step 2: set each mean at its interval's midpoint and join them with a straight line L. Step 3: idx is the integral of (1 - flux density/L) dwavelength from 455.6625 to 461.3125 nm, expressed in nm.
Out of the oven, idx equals 0.07 nm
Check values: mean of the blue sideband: 7.13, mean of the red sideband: 6.66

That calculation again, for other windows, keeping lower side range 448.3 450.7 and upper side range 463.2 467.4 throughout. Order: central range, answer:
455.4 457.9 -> -0.06 nm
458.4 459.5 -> -0.17 nm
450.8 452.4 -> -0.36 nm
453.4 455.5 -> -0.36 nm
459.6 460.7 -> -0.10 nm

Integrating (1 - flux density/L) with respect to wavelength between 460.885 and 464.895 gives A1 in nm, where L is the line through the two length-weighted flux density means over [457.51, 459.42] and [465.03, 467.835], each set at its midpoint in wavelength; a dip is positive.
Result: 0.35 nm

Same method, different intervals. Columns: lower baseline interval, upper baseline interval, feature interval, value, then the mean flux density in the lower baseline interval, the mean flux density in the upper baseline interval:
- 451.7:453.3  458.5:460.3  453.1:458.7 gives -0.12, 6.96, 6.52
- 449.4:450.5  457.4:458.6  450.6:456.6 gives 0.19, 5.82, 8.16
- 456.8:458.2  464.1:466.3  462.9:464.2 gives -0.14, 6.44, 5.92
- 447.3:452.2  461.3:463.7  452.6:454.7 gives 0.10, 6.02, 5.91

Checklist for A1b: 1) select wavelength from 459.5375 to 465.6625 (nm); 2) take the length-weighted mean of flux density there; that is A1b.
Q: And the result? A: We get 6.22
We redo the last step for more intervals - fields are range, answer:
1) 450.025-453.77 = 6.4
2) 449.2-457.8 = 6.44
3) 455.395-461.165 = 6.7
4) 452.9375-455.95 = 6.68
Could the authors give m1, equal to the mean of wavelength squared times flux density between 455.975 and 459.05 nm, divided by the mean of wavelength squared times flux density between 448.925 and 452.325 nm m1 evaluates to 1.11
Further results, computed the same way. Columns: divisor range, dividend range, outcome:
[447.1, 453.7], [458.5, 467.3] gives 1.07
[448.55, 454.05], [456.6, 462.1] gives 1.13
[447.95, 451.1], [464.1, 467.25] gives 1.11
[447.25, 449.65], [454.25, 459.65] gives 1.24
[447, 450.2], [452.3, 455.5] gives 1.18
